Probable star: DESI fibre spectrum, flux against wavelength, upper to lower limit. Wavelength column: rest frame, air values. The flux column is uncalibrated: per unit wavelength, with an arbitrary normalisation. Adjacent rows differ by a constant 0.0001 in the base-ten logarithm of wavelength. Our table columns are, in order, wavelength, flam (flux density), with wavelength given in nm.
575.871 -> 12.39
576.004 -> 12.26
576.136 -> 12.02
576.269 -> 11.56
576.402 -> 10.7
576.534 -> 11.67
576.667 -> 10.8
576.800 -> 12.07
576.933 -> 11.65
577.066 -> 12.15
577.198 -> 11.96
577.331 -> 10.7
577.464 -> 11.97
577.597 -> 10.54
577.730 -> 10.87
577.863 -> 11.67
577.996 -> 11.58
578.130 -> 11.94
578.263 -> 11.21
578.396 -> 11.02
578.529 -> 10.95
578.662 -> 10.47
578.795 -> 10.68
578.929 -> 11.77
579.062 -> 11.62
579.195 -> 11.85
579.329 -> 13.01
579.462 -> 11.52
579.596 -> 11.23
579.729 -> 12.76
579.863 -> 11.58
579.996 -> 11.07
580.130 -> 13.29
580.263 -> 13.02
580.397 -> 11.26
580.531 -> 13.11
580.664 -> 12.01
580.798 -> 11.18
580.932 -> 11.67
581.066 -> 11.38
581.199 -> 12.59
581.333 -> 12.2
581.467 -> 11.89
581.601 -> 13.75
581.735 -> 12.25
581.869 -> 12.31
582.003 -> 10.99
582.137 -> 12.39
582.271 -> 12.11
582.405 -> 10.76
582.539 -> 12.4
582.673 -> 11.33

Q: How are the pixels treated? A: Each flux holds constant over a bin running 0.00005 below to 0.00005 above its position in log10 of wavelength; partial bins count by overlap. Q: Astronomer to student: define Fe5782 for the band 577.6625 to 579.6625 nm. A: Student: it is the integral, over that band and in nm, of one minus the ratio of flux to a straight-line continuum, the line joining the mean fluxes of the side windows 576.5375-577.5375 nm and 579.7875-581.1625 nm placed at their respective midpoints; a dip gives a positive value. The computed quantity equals 0.061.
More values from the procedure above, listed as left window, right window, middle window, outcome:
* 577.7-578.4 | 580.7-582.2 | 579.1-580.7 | -0.05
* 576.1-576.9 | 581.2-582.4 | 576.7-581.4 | 0.04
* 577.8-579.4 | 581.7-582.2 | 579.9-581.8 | -0.06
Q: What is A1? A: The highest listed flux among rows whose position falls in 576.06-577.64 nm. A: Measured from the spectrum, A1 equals 12.15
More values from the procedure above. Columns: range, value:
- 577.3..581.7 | 13.75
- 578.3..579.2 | 11.85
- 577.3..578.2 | 11.97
